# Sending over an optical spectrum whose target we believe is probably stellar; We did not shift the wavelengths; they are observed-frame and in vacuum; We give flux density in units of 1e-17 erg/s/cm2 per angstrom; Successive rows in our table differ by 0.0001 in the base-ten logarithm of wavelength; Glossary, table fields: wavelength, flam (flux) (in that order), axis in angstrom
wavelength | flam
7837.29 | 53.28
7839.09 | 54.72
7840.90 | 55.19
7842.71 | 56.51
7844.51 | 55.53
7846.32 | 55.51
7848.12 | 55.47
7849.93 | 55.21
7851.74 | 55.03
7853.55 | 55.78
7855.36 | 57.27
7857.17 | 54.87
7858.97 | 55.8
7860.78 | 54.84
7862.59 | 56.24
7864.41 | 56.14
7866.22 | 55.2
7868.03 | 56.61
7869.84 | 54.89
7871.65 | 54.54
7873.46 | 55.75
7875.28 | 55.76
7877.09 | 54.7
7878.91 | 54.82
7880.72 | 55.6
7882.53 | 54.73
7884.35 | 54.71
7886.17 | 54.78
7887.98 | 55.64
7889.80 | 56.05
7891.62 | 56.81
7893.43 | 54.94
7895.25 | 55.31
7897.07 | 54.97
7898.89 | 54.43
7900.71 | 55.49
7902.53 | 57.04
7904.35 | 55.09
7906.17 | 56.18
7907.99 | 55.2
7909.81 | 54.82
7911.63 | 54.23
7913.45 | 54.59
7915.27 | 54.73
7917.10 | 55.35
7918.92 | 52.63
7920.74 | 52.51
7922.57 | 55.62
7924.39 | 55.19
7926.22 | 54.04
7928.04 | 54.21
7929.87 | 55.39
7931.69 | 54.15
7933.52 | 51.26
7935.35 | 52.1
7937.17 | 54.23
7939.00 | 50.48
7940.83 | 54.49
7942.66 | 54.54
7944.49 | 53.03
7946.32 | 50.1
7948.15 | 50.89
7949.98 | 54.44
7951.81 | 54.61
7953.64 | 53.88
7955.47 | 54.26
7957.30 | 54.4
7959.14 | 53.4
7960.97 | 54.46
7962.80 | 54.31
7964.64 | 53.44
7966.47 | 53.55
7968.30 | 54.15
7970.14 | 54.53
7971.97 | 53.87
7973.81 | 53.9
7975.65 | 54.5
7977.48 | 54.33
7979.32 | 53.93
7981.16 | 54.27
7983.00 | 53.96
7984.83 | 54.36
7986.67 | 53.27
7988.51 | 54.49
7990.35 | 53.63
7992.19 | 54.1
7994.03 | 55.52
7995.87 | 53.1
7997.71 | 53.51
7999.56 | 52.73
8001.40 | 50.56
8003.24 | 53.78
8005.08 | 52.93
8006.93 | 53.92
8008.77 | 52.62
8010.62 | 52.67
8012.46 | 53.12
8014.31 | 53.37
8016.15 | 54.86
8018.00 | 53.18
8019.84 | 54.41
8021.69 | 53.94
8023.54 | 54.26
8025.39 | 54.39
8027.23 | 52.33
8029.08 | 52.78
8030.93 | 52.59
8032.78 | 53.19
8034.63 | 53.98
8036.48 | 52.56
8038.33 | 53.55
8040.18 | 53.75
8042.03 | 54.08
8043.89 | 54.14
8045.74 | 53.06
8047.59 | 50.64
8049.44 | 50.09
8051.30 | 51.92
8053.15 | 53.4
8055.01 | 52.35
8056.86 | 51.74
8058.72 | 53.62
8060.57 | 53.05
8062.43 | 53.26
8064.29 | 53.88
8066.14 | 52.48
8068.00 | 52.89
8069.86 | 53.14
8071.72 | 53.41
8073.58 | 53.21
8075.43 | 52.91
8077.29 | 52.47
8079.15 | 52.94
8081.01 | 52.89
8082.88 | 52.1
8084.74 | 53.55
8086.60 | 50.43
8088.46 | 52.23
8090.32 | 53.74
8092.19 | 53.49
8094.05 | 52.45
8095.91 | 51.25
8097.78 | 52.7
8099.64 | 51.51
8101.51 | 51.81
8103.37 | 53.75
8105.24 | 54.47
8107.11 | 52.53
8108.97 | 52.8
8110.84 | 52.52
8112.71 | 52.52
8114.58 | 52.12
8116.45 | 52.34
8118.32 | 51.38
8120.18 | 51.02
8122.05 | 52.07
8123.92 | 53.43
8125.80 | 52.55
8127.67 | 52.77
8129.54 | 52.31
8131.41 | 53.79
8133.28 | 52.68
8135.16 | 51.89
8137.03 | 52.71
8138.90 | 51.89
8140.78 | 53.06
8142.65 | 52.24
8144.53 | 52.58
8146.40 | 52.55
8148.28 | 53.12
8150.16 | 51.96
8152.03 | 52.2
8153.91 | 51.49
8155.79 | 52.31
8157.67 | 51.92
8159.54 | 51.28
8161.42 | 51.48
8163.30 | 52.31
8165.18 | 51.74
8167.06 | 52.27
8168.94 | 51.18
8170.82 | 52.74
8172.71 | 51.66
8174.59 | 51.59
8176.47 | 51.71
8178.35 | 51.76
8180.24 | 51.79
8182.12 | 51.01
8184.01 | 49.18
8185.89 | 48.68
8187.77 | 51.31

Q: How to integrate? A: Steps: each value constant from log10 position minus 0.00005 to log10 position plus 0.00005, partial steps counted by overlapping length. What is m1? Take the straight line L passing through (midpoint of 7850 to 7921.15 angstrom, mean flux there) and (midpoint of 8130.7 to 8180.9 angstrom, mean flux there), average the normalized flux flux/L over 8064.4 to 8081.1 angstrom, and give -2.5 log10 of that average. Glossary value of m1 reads 0.00 mag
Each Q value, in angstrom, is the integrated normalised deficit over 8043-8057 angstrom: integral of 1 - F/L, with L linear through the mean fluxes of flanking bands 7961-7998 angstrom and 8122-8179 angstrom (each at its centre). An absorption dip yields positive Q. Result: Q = 0.3 angstrom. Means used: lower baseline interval 54.1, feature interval 52.2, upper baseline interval 52.2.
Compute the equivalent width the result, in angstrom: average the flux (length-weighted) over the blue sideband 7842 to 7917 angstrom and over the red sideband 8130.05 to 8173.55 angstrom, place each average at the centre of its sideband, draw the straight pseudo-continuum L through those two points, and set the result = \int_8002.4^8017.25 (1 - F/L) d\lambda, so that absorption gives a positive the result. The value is 0.1 angstrom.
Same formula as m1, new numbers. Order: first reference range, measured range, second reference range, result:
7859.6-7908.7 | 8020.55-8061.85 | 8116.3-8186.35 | 0.009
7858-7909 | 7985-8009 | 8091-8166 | 0.012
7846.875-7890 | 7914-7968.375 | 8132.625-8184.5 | 0.018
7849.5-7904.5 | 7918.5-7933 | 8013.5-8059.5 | 0.011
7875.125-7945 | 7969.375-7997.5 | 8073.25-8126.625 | -0.006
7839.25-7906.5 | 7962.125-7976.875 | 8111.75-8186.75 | 0.004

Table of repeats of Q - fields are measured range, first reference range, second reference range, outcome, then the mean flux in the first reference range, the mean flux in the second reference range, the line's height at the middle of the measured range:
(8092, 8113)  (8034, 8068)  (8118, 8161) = 0.0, 52.9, 52.3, 52.5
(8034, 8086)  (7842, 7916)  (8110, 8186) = 0.3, 55.4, 52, 53.1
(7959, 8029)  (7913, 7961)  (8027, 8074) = -0.6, 53.6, 52.9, 53.3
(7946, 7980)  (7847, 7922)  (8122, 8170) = 0.3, 55.2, 52.3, 54.4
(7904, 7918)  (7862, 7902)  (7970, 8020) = 0.0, 55.4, 53.7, 54.9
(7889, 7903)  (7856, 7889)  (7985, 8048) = -0.1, 55.3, 53.4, 55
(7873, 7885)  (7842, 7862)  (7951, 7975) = 0.0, 55.6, 54.1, 55.3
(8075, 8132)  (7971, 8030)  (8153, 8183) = 0.0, 53.6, 51.8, 52.5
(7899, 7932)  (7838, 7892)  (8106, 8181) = 0.0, 55.5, 52.2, 54.9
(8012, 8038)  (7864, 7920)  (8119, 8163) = 0.1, 55.2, 52.3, 53.7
